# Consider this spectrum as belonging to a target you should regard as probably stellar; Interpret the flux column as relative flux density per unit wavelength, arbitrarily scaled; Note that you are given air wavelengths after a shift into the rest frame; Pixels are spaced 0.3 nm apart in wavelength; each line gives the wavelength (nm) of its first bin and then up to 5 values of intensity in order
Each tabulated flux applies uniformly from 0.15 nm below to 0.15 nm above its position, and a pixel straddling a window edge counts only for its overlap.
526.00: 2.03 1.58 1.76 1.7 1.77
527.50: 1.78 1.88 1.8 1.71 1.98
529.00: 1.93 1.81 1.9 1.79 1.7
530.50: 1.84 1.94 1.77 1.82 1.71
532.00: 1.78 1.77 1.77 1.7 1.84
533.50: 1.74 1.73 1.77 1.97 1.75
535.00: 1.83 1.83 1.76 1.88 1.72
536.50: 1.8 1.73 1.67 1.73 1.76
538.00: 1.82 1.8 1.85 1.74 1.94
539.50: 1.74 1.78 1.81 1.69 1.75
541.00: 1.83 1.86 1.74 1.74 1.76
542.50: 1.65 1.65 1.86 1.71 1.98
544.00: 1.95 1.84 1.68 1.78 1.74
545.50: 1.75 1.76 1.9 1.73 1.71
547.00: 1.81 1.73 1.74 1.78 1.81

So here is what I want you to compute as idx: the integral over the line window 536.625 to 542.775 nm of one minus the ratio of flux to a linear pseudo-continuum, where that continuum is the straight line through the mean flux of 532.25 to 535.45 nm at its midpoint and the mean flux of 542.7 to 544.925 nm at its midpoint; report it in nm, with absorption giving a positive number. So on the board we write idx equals 0.12 nm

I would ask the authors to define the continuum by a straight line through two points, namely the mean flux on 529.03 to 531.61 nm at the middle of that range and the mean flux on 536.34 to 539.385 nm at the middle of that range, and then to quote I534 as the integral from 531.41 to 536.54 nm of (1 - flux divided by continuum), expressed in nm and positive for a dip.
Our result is 0.05 nm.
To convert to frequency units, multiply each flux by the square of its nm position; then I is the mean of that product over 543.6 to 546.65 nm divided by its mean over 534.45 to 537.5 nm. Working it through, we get 1.1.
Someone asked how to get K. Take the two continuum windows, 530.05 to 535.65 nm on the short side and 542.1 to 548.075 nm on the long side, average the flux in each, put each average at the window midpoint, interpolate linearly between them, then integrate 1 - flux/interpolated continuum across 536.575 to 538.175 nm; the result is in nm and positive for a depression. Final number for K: 0.036 nm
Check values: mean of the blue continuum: 1.79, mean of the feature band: 1.75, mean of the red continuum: 1.78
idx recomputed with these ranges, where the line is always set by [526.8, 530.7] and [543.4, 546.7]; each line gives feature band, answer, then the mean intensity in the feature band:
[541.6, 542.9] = 0.07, 1.71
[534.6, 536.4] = 0.01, 1.8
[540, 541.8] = 0.03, 1.78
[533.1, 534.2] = 0.03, 1.77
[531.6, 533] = 0.05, 1.75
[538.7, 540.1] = 0.00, 1.8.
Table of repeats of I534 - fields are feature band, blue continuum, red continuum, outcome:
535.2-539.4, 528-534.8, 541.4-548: 0.010 nm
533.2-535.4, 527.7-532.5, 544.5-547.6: -0.001 nm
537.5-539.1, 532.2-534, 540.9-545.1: -0.021 nm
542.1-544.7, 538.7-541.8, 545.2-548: -0.018 nm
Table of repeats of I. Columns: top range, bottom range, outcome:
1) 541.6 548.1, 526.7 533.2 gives 1.04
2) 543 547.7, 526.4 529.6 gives 1.05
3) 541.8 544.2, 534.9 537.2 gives 1.03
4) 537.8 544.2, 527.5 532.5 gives 1.03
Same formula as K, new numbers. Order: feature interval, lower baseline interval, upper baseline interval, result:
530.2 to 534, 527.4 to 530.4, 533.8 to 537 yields 0.07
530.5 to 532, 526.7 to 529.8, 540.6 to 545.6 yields 0.00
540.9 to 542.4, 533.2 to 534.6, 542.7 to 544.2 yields 0.04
